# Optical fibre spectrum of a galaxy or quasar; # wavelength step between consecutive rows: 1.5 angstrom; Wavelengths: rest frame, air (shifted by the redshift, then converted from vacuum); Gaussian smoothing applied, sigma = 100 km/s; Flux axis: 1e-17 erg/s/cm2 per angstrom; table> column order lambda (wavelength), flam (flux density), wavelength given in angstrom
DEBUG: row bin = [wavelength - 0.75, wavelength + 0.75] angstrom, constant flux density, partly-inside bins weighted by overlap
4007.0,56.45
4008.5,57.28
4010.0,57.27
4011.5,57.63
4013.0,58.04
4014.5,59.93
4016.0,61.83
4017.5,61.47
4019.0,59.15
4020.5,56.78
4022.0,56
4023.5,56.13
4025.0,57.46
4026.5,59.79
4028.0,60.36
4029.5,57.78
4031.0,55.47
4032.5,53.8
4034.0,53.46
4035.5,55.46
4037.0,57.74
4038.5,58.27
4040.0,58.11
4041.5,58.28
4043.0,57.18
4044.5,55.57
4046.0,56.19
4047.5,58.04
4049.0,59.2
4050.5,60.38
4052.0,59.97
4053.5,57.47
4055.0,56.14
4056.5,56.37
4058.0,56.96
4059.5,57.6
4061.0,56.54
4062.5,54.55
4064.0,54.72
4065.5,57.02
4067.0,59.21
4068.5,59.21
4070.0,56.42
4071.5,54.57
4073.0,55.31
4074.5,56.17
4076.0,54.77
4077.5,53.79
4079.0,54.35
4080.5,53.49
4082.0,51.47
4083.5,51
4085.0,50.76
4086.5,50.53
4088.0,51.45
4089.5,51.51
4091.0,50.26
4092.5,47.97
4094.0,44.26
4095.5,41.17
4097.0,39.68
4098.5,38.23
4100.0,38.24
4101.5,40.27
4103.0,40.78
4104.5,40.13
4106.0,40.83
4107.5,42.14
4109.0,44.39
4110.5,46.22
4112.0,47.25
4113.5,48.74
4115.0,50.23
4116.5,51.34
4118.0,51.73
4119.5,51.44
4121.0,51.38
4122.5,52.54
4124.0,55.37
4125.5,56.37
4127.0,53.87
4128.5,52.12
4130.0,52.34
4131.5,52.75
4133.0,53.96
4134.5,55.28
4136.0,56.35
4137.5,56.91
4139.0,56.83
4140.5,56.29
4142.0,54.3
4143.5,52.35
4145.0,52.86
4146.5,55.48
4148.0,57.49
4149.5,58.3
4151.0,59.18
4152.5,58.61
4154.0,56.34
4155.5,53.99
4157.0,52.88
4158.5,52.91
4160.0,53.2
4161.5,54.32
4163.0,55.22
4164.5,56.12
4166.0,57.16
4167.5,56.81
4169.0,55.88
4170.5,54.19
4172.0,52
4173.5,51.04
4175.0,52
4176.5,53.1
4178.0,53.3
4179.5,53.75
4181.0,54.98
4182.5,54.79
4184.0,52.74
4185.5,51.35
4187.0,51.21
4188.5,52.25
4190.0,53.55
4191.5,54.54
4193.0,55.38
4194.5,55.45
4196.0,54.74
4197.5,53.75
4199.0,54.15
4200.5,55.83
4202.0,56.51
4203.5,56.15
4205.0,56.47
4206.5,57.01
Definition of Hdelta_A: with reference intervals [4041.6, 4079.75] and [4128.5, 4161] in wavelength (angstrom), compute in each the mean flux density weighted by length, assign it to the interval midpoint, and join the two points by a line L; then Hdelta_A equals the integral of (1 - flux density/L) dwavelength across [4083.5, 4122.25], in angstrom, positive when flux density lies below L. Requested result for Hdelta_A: 6.7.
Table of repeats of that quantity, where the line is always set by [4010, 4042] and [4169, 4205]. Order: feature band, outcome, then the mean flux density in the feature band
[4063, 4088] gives 0.9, 54.5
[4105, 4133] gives 2.7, 50.1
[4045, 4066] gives -0.1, 57.2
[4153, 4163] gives 0.1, 54.2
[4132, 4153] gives -0.4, 55.9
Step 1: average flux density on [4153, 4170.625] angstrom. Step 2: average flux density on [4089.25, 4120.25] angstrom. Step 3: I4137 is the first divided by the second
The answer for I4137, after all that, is 1.22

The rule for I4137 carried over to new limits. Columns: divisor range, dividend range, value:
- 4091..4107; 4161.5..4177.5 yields 1.31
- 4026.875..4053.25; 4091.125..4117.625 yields 0.76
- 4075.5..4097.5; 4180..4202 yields 1.08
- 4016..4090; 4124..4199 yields 0.97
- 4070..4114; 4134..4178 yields 1.15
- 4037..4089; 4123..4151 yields 0.98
